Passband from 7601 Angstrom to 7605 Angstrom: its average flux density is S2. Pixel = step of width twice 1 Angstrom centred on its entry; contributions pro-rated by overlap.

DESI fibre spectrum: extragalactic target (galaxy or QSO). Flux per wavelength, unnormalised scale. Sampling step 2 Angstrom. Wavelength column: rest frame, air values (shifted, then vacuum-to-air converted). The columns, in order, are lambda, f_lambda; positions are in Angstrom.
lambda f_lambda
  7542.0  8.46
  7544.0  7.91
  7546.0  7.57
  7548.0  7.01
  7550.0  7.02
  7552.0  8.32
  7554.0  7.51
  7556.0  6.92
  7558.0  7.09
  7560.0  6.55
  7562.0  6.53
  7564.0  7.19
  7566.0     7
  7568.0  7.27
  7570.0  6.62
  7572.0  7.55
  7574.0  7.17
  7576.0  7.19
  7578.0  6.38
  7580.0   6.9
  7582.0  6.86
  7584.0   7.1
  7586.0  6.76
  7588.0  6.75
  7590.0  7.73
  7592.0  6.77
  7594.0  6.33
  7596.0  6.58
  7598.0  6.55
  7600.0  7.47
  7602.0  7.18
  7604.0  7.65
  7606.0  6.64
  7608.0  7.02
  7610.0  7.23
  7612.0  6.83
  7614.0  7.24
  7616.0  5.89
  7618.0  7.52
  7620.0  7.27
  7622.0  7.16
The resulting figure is 7.42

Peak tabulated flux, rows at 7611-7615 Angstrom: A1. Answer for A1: 7.24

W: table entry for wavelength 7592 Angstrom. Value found 6.77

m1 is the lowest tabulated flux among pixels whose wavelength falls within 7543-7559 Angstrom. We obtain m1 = 6.92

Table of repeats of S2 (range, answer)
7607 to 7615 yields 7.08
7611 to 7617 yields 6.65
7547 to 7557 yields 7.36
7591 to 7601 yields 6.74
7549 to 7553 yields 7.67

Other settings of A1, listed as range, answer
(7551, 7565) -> 8.32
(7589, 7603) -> 7.73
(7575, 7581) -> 7.19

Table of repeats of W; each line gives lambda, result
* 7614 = 7.24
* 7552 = 8.32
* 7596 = 6.58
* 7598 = 6.55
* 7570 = 6.62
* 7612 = 6.83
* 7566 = 7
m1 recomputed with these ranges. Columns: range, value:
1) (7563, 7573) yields 6.62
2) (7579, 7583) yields 6.86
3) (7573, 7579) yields 6.38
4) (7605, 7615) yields 6.64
